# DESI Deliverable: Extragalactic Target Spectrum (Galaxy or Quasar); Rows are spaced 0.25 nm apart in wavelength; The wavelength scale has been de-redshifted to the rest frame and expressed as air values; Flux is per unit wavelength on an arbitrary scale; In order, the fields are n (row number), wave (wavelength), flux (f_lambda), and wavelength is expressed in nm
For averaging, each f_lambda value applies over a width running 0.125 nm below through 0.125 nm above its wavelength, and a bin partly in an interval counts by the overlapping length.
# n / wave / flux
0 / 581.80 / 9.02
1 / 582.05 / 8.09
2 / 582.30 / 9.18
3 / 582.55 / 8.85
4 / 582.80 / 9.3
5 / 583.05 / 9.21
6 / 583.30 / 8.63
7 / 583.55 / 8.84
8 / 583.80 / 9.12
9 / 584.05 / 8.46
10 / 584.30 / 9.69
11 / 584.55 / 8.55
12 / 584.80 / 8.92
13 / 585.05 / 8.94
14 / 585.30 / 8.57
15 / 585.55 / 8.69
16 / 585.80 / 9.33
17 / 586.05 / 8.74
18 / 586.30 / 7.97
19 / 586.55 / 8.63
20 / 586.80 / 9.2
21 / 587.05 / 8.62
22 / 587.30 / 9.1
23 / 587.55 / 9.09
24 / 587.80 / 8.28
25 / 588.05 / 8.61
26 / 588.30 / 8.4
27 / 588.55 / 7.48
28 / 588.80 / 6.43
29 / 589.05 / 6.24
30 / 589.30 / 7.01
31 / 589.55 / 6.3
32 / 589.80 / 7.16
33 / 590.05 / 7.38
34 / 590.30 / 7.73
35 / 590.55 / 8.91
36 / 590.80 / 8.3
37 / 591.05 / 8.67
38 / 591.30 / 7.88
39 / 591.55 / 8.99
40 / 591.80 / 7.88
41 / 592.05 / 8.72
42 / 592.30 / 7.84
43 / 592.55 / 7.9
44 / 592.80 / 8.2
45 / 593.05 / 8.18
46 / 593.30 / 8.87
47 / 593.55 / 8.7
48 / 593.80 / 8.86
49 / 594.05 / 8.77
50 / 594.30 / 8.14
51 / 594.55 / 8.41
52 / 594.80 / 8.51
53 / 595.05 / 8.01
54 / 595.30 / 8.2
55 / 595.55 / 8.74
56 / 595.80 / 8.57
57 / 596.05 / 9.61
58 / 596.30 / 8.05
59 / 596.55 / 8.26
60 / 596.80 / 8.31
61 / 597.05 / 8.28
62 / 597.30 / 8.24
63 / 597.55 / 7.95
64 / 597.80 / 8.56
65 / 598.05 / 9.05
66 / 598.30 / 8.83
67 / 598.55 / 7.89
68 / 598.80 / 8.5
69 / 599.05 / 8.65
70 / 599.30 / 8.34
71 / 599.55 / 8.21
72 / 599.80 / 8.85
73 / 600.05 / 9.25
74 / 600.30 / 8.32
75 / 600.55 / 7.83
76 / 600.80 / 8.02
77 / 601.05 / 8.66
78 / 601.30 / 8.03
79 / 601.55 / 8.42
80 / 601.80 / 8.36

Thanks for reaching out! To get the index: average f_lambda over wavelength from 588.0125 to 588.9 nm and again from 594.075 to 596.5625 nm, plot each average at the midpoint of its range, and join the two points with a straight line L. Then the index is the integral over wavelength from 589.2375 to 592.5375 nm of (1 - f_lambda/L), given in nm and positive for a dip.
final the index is 0.02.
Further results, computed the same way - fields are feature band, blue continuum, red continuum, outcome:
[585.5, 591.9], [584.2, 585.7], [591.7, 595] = 0.41 nm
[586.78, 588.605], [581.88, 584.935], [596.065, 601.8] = 0.03 nm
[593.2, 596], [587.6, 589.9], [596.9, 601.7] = -0.21 nm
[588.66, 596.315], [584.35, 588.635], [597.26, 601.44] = 0.41 nm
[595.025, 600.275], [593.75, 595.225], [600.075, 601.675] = -0.09 nm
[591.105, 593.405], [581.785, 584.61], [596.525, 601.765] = 0.09 nm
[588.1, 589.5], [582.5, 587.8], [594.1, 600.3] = 0.26 nm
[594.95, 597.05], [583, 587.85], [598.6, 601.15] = 0.02 nm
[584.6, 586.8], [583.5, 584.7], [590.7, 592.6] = 0.01 nm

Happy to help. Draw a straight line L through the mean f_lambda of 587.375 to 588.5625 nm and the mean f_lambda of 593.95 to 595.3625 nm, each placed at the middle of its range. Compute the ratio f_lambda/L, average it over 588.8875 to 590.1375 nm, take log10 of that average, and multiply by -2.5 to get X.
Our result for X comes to 0.24 mag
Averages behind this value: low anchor 8.49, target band 6.79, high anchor 8.34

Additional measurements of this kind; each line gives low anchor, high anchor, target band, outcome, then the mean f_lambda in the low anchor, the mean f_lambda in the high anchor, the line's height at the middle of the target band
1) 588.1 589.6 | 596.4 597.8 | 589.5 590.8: -0.05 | 7.09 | 8.24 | 7.27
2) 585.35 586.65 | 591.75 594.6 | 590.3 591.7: 0.00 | 8.67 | 8.38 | 8.47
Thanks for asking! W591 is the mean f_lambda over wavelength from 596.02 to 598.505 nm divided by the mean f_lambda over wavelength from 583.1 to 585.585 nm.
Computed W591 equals 0.95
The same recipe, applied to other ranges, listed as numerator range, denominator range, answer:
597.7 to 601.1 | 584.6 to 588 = 0.97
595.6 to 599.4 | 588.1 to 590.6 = 1.16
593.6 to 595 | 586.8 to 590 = 1.10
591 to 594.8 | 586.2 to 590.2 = 1.07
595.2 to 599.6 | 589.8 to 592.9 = 1.04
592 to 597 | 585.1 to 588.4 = 0.97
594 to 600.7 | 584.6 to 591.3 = 1.03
